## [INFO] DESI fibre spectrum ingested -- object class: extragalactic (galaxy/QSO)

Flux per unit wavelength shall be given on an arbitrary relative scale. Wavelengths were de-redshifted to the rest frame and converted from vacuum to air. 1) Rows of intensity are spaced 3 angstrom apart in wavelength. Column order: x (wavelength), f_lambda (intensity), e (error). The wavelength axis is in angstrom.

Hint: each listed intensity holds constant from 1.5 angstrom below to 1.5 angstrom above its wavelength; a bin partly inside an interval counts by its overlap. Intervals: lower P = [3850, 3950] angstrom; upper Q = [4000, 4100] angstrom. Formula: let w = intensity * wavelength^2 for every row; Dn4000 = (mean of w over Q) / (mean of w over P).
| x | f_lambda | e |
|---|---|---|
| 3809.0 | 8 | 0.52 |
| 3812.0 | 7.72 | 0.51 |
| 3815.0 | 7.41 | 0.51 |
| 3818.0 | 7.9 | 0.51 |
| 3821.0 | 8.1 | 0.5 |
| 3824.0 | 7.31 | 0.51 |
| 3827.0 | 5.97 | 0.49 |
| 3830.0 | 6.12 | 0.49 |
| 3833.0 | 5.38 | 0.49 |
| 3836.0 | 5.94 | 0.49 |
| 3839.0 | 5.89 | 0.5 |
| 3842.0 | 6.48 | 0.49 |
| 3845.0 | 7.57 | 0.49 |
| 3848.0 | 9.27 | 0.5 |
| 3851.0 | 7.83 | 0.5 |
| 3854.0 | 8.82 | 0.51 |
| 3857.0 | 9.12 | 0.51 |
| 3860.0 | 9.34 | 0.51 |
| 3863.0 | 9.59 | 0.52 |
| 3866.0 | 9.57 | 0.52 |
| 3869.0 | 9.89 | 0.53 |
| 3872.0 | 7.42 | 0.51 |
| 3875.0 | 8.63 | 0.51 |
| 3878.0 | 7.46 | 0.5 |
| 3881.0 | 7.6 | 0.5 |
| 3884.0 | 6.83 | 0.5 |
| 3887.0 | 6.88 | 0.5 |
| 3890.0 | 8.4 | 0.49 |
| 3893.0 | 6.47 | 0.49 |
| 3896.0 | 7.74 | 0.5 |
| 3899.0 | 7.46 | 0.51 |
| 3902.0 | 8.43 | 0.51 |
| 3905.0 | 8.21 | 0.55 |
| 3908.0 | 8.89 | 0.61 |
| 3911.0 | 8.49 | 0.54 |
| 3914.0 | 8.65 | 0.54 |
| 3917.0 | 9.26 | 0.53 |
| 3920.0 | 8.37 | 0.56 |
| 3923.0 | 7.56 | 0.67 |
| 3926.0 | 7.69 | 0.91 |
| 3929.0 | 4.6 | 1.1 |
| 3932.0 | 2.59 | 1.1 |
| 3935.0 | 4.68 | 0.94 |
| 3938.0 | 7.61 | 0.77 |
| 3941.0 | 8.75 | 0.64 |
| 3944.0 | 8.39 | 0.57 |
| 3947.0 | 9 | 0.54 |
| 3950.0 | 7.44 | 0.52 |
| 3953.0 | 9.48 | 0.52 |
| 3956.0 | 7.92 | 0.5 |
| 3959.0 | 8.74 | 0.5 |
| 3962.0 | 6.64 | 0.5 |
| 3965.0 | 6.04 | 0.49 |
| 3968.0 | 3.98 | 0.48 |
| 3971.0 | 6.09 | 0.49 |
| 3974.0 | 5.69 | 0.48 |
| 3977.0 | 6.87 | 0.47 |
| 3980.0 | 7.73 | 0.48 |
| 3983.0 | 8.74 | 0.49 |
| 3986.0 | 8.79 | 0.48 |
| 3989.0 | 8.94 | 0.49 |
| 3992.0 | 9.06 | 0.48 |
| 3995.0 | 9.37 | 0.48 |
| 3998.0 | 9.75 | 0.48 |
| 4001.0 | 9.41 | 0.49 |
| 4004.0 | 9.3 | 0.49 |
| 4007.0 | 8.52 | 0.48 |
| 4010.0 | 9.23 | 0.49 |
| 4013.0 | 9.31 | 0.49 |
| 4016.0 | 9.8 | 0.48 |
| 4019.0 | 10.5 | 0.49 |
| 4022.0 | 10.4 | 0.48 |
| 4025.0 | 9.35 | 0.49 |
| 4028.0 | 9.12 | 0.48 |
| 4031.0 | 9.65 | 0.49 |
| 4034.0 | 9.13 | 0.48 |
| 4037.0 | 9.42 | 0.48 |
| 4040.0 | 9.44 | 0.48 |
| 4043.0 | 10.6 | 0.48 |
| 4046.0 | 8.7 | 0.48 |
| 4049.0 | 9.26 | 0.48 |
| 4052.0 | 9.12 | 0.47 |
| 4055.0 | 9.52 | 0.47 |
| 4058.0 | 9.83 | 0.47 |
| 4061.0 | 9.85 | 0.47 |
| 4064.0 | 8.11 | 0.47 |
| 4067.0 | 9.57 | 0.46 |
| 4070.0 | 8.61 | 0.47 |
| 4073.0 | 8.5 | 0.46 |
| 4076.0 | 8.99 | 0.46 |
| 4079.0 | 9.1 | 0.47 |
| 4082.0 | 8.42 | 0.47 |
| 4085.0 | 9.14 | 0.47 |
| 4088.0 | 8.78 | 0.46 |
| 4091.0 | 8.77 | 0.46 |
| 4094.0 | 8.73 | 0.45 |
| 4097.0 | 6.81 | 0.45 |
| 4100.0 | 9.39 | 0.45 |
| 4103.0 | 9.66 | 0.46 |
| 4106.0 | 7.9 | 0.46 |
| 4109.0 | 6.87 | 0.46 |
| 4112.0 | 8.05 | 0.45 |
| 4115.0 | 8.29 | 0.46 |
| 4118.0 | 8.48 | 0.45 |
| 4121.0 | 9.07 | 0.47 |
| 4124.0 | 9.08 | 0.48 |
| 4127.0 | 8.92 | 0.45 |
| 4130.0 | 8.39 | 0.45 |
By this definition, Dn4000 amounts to 1.26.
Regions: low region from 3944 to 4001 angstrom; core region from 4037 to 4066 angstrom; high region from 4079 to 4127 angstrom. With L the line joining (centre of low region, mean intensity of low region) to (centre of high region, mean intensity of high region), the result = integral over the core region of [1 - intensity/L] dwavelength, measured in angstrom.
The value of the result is -4.0 angstrom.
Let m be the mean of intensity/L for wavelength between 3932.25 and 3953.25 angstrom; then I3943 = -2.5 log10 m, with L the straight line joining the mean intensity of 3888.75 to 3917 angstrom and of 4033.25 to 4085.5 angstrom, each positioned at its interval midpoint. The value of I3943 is 0.13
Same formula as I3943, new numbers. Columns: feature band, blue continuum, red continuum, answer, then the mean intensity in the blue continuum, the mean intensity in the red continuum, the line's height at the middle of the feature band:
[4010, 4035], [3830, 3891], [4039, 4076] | -0.08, 7.85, 9.25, 9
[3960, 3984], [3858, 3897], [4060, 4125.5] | 0.28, 8.16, 8.63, 8.37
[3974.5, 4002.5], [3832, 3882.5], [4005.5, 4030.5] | 0.08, 8.01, 9.53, 9.25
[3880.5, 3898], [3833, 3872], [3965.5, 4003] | 0.10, 8.13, 7.84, 8.05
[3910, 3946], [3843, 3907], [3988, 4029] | 0.20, 8.21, 9.44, 8.7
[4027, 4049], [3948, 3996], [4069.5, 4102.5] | -0.15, 7.59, 8.69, 8.23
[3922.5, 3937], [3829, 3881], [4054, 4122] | 0.46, 7.91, 8.71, 8.17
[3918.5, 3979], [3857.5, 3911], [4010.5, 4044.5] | 0.27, 8.19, 9.69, 8.87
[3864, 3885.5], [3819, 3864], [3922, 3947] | -0.15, 7.5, 6.61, 7.18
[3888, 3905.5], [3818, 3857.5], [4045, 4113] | -0.02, 7.19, 8.77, 7.58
